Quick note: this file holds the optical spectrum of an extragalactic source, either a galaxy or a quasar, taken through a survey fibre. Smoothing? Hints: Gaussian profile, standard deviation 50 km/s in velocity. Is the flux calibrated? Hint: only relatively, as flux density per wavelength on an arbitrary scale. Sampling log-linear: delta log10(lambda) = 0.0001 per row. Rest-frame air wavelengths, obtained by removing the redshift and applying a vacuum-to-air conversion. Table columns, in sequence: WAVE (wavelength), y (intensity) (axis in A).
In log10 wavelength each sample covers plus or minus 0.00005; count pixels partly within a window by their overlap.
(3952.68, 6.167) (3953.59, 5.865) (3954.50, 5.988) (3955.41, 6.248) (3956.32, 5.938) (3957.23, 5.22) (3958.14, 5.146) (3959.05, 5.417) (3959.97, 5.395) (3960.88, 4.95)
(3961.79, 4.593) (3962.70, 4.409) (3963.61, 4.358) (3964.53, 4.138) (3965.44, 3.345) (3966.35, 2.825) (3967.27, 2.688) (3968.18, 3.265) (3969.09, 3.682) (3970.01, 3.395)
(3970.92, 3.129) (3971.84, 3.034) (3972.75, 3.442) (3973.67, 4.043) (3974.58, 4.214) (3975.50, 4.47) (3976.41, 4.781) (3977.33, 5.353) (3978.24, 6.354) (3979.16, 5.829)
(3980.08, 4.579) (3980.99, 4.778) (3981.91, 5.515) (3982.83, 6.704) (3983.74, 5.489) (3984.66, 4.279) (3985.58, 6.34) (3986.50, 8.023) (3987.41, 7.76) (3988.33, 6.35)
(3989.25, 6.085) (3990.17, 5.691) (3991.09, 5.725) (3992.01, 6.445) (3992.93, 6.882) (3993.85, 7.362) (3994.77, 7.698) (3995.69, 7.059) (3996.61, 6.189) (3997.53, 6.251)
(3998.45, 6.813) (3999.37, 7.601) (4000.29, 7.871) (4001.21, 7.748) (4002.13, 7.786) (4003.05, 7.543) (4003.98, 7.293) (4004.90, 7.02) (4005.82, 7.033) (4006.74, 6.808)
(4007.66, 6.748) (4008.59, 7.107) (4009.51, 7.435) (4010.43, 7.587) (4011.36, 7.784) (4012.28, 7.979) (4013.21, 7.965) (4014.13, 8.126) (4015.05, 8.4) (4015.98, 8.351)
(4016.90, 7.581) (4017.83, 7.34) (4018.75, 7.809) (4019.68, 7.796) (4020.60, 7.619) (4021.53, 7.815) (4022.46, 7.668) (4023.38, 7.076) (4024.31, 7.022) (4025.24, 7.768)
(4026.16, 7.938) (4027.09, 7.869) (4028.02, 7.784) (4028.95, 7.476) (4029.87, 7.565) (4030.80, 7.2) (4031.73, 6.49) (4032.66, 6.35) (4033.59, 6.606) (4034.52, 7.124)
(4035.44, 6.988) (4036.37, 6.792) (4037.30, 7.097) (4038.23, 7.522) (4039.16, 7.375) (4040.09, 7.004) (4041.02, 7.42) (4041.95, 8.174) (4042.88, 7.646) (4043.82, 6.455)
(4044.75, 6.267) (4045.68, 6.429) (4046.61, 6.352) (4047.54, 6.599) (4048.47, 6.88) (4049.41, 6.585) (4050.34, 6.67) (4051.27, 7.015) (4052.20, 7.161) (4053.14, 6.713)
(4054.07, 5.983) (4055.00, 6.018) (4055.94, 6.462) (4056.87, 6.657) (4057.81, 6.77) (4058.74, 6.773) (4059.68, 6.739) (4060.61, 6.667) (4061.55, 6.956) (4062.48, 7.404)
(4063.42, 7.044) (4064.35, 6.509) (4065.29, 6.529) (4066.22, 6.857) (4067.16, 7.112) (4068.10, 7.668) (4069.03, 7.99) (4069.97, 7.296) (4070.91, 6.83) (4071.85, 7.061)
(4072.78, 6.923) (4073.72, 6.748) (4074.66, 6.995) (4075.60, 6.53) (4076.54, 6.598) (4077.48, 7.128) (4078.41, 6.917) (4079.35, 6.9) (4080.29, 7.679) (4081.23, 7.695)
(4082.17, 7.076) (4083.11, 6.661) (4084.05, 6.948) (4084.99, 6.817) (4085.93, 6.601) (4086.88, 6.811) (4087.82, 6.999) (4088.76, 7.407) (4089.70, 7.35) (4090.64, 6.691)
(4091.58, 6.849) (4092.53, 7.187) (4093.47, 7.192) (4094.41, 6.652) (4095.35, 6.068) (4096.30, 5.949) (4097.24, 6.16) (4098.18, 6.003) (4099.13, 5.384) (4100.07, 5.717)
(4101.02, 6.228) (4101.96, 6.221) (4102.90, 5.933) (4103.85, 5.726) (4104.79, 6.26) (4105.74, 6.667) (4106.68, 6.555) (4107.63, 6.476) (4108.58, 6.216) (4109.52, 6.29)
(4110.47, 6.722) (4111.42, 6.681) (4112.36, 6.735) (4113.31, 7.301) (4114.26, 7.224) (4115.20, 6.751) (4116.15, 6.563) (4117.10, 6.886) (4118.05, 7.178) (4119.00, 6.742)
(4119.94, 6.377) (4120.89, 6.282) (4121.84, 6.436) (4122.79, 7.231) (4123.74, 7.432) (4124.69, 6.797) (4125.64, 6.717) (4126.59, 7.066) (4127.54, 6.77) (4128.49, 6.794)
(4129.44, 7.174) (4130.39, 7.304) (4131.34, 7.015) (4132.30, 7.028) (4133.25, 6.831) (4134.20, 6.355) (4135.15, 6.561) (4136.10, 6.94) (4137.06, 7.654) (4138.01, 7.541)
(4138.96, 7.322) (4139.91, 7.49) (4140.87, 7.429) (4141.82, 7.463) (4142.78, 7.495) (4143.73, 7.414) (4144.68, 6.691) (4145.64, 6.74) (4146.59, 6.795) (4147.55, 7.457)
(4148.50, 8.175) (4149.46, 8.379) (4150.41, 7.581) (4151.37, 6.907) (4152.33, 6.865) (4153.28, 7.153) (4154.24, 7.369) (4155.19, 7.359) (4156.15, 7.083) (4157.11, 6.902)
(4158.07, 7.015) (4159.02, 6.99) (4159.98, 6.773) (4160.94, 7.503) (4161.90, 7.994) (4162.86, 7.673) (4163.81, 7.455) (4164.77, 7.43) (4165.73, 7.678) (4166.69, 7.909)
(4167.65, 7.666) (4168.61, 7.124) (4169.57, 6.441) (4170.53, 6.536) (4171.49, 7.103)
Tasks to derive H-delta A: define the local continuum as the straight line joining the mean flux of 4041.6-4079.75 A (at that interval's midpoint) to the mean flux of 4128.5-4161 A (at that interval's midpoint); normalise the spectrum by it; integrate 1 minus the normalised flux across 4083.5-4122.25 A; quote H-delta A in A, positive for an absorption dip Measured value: 2.5 A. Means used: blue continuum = 6.85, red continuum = 7.19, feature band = 6.57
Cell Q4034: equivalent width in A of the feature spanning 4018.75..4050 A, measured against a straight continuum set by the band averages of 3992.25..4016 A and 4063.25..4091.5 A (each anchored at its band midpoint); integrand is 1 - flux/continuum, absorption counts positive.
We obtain 0.2 A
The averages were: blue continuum 7.38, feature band 7.18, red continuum 7.01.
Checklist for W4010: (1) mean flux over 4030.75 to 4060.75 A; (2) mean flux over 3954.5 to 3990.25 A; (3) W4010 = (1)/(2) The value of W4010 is 1.39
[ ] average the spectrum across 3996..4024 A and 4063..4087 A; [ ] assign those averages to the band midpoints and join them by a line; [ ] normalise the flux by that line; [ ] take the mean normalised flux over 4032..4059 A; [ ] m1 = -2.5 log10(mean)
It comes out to 0.06 mag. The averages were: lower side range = 7.47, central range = 6.82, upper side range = 7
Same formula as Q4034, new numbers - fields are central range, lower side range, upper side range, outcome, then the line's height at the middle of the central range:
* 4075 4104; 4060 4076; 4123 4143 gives 1.56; 7.04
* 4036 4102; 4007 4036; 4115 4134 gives 3.41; 7.2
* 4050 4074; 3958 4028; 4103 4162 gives -1.03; 6.59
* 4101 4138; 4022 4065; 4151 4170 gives 2.22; 7.17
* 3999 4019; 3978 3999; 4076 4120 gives -3.90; 6.35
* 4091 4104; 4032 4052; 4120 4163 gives 1.47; 7.04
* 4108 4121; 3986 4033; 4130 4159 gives 0.92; 7.23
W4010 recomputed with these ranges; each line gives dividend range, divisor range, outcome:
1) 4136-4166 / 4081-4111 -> 1.12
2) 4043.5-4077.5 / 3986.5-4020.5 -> 0.93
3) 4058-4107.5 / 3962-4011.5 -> 1.17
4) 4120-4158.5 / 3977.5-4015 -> 1.05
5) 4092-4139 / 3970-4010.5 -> 1.08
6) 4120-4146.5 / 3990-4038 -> 0.96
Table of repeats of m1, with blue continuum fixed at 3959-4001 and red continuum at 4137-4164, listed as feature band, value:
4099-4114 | 0.08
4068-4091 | -0.09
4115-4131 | 0.02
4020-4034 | -0.24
